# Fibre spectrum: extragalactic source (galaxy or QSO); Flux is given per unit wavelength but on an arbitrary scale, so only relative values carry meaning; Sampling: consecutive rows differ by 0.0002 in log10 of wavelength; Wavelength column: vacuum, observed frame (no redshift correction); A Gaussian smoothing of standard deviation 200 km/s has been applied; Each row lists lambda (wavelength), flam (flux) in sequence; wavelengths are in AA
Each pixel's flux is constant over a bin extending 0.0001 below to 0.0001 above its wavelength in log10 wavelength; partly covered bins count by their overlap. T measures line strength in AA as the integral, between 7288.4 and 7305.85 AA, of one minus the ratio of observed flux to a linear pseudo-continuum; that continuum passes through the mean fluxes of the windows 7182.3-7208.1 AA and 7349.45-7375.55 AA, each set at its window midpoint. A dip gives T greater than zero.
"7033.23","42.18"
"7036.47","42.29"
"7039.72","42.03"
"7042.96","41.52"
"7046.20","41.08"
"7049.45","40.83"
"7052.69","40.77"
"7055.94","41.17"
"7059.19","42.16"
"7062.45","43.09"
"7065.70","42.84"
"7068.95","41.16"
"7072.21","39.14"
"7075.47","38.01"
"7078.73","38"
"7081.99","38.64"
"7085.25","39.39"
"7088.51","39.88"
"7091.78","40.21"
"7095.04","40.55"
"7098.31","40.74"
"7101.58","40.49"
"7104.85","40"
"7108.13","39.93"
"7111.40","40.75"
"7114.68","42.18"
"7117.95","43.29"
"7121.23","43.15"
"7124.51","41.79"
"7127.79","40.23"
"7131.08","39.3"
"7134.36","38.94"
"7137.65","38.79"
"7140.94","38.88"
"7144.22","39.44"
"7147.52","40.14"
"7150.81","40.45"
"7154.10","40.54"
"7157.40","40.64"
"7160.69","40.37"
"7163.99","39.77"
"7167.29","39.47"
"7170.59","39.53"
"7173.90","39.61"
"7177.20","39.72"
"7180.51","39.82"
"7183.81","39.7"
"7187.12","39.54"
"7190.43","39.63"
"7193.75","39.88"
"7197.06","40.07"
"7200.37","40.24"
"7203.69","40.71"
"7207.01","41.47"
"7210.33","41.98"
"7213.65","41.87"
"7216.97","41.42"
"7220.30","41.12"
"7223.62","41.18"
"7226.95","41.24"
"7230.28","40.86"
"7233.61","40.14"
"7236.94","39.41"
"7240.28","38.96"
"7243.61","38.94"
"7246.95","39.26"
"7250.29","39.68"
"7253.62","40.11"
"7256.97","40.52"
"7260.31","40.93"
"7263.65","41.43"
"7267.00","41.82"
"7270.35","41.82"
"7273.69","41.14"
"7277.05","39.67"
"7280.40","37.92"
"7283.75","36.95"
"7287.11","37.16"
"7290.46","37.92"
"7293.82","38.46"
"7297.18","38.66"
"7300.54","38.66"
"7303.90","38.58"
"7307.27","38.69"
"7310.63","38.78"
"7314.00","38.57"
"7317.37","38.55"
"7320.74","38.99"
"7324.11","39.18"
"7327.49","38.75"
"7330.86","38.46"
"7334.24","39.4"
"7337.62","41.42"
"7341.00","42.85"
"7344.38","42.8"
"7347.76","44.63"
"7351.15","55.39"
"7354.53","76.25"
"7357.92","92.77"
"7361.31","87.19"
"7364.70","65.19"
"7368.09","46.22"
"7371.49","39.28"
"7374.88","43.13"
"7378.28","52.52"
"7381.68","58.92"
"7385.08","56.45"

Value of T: 5.18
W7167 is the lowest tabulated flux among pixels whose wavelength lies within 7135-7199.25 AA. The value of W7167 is 38.79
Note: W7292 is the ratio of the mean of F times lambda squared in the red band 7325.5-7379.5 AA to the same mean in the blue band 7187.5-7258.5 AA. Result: 1.4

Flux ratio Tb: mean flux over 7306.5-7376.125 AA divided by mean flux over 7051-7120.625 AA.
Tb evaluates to 1.21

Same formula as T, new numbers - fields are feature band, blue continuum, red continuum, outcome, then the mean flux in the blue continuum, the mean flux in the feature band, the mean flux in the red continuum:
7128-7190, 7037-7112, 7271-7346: 0.5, 40.6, 39.7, 39.2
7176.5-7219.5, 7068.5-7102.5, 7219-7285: -0.6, 39.6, 40.5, 40.2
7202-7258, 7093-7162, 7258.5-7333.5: -1.2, 40.5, 40.5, 39.1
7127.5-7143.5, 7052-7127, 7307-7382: 1.2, 40.7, 39.2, 49.5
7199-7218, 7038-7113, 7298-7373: 1.3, 40.5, 41.3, 48.1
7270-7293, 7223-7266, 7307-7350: 0.9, 40.2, 38.8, 40.3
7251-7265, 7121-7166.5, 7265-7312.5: -0.5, 40.1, 40.7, 39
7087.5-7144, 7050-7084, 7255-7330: -0.4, 40.5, 40.5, 39.2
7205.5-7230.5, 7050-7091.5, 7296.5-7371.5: 1.8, 40.4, 41.4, 48.1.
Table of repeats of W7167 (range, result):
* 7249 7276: 39.68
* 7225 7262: 38.94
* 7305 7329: 38.55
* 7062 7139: 38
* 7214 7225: 41.12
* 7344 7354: 42.8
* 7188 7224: 39.63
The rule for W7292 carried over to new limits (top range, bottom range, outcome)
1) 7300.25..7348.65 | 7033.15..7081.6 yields 1.05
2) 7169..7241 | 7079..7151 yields 1.03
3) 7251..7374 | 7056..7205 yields 1.17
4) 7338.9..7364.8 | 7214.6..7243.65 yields 1.61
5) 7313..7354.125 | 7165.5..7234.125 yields 1.10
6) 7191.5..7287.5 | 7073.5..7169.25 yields 1.04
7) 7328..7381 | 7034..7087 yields 1.43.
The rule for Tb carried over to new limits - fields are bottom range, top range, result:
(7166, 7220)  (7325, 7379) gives 1.31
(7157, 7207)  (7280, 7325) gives 0.96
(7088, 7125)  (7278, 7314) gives 0.93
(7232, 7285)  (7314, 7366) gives 1.29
